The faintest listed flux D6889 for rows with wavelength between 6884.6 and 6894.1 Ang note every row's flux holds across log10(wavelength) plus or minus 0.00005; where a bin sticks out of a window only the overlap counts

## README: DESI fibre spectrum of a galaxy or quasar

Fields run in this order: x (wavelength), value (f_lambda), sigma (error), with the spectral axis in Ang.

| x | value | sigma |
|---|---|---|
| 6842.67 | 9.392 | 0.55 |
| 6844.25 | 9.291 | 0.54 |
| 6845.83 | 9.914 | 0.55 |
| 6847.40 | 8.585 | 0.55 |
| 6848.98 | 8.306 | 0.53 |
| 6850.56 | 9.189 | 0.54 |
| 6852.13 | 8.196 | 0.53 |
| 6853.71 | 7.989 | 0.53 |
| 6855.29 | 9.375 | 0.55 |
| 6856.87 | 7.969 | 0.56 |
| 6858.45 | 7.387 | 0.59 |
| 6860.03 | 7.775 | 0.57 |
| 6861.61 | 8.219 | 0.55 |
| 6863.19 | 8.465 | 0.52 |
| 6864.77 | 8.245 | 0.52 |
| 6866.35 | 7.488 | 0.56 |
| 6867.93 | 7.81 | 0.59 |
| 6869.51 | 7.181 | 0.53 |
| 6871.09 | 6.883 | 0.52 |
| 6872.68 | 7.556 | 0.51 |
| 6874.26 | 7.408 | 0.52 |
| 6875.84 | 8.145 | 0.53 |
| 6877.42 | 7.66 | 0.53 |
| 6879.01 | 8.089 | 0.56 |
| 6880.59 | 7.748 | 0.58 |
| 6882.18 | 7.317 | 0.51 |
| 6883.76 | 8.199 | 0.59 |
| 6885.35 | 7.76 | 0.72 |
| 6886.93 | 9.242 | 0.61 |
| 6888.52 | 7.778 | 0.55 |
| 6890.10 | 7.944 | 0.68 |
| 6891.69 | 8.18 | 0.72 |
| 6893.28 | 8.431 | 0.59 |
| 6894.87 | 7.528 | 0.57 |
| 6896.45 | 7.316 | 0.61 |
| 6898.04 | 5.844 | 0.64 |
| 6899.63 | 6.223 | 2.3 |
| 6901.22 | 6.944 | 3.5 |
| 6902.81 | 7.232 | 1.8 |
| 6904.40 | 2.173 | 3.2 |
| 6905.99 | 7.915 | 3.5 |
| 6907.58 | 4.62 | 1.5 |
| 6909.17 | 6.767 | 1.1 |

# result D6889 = 7.76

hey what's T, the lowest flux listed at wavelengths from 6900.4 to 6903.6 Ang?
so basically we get 6.944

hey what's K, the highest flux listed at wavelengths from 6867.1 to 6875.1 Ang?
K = 7.81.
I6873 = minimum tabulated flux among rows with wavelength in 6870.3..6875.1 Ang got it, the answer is 6.883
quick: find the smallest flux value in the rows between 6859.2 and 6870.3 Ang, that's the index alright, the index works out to 7.181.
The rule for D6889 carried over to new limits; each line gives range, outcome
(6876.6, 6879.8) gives 7.66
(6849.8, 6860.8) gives 7.387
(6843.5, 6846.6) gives 9.291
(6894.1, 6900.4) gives 5.844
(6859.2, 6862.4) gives 7.775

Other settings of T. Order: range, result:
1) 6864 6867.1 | 7.488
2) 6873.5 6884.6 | 7.317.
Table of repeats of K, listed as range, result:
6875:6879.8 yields 8.145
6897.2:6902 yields 6.944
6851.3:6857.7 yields 9.375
